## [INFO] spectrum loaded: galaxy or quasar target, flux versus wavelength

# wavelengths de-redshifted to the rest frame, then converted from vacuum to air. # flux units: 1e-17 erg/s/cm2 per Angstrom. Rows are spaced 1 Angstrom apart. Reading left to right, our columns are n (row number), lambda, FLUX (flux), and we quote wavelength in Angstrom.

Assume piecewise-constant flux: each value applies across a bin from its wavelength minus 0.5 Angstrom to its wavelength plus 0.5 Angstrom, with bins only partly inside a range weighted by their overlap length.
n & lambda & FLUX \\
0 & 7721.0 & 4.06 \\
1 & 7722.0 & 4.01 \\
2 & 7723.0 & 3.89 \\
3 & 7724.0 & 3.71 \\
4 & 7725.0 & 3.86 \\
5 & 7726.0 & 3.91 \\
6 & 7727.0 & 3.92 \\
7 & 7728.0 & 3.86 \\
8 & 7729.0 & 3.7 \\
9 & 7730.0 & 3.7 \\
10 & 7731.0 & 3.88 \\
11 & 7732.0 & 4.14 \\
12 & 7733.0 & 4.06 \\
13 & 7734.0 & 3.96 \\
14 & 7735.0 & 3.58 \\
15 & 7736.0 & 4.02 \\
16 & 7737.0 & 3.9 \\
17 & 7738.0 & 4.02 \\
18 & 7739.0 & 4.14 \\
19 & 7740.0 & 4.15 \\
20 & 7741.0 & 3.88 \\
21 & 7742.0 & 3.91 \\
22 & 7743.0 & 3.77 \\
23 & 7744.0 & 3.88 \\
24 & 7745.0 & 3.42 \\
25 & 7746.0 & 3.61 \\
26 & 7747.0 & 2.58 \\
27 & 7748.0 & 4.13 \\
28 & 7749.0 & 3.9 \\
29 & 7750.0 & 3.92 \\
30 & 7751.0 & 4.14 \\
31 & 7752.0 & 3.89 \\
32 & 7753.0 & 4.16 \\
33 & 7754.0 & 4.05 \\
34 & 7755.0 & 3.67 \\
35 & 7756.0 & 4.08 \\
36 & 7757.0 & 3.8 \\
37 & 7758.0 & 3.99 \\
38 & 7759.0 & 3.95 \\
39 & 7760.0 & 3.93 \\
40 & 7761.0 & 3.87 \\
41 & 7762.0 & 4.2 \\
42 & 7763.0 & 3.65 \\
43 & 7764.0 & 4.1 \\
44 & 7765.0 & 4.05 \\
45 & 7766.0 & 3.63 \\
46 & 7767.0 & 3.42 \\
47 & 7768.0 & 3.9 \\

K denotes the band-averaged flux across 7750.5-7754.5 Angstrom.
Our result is 4.06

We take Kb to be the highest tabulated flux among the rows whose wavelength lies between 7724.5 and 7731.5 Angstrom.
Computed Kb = 3.92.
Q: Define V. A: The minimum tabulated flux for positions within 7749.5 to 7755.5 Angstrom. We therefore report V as 3.67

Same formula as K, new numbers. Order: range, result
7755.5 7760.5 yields 3.95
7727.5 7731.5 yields 3.79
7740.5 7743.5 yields 3.85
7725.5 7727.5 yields 3.92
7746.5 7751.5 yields 3.73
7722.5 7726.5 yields 3.84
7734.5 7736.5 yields 3.8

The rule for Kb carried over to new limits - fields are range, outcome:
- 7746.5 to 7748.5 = 4.13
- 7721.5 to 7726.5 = 4.01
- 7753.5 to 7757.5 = 4.08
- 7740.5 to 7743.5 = 3.91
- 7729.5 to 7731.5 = 3.88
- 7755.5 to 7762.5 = 4.2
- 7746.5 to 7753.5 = 4.16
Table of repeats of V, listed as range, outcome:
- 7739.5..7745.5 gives 3.42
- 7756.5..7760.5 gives 3.8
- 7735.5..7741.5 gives 3.88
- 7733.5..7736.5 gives 3.58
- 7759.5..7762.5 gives 3.87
